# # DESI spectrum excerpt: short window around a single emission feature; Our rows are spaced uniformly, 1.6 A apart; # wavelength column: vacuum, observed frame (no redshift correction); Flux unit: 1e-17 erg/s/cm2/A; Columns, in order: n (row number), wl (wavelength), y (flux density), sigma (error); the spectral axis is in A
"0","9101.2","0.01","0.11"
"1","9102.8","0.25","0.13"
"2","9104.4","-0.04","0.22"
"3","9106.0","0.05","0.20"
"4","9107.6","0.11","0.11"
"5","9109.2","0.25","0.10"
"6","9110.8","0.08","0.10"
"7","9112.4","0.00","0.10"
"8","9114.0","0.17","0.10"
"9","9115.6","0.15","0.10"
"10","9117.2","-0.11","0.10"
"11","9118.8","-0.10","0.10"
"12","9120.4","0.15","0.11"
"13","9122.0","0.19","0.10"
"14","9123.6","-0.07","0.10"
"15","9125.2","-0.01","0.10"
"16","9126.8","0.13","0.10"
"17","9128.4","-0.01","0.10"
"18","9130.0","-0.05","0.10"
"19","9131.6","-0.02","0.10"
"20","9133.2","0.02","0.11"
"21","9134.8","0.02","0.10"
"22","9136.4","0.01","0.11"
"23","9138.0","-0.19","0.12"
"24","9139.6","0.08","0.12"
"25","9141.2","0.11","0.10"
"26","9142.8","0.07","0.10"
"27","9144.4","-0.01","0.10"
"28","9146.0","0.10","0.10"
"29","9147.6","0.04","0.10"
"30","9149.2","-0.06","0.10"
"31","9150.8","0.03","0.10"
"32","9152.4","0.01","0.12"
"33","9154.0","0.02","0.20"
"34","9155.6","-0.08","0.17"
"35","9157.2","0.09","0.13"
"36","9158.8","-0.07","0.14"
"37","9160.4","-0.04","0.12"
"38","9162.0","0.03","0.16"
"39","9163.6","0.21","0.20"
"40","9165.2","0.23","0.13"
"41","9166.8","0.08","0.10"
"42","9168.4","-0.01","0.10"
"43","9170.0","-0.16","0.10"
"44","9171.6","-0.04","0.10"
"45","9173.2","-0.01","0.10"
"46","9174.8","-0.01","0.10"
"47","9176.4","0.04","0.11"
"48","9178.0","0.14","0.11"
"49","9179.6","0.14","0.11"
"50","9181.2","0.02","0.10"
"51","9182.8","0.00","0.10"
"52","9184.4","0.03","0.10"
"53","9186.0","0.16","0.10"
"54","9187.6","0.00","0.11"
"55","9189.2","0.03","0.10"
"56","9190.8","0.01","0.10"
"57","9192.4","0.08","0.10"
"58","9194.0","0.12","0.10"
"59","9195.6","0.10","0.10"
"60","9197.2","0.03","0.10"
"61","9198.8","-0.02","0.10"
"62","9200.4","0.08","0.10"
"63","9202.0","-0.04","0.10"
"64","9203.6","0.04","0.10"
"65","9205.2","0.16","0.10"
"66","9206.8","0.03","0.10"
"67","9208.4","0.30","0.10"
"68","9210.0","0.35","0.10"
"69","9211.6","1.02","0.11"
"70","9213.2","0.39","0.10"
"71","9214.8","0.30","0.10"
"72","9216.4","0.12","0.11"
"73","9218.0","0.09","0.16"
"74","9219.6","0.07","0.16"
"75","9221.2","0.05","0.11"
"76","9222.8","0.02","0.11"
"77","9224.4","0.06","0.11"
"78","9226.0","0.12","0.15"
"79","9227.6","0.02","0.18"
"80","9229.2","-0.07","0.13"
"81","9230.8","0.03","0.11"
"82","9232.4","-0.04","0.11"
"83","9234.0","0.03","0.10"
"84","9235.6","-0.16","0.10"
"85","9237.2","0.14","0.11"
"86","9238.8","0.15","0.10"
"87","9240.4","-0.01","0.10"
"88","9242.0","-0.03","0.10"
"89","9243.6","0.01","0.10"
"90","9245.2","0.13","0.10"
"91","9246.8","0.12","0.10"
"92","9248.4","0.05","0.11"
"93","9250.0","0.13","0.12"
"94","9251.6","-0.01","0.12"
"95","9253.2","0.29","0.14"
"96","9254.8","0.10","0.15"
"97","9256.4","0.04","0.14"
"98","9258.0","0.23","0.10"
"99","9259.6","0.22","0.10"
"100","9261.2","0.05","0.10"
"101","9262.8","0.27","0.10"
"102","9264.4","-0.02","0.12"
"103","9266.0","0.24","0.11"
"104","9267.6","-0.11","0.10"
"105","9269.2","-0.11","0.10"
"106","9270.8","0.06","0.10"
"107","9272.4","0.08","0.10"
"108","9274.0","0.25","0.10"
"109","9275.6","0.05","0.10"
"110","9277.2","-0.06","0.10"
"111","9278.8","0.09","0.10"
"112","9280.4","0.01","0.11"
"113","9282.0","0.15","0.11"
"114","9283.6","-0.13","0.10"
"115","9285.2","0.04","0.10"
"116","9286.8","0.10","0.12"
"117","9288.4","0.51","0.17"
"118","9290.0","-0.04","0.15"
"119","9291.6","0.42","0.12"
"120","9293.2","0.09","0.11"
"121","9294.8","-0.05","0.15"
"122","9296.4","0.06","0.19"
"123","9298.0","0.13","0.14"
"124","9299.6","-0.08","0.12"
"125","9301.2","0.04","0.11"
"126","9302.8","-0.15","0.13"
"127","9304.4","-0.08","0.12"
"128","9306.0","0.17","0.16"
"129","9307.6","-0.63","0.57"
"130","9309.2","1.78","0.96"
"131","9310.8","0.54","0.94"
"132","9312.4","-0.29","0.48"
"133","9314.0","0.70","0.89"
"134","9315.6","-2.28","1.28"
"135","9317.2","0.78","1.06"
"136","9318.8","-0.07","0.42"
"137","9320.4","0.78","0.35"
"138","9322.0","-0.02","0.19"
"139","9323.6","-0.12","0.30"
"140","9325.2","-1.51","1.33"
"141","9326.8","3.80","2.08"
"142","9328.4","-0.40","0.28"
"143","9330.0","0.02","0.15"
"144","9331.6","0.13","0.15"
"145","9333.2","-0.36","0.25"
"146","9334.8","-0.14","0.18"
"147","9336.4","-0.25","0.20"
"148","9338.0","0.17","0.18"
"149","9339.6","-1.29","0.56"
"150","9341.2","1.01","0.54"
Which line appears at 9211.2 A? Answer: H-gamma 4340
